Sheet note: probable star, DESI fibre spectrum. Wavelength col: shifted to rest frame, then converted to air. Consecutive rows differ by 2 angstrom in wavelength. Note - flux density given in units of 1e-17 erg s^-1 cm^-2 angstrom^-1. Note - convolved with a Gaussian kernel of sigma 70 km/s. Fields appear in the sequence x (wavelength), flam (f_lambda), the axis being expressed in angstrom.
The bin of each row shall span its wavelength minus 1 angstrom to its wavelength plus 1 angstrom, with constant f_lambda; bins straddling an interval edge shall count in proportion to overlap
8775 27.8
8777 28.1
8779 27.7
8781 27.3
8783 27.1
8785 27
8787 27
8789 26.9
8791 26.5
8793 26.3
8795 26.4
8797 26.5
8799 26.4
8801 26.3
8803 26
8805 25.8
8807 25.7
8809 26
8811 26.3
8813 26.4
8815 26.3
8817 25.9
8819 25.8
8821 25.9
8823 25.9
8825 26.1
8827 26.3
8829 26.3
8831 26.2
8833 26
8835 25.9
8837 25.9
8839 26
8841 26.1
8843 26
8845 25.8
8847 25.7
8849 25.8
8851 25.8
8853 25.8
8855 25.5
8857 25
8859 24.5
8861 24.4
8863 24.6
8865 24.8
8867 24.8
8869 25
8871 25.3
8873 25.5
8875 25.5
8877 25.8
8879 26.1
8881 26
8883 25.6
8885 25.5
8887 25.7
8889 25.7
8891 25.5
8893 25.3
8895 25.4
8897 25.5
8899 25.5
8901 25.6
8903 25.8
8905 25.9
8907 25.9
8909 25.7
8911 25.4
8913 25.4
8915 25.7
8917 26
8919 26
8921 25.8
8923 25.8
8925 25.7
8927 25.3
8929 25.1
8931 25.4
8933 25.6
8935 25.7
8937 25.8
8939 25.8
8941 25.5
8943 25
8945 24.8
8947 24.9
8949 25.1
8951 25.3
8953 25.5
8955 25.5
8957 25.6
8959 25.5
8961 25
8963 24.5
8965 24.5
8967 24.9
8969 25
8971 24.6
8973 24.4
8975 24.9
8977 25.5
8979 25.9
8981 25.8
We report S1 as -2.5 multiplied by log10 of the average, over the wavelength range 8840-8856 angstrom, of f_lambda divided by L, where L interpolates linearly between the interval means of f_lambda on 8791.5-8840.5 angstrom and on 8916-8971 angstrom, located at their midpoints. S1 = 0.004 mag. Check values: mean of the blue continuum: 26.1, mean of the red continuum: 25.3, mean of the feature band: 25.8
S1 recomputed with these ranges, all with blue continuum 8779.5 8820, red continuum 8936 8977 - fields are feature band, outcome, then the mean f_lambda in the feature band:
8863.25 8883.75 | 0.017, 25.4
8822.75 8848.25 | 0.004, 26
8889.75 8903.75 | 0.004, 25.5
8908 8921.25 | -0.011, 25.7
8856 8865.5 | 0.054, 24.7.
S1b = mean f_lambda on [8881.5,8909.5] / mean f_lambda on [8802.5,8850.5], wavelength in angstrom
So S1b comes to 0.99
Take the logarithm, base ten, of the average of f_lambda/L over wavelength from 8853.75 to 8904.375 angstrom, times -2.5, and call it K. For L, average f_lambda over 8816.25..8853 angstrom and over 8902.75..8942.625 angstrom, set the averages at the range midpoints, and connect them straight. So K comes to 0.02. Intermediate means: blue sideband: 26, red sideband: 25.7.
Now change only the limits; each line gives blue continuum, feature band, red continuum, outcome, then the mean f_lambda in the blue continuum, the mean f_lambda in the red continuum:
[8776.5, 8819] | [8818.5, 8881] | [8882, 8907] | 0.02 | 26.5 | 25.6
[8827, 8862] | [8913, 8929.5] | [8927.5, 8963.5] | -0.01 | 25.7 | 25.3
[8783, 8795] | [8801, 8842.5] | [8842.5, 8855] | 0.01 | 26.7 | 25.8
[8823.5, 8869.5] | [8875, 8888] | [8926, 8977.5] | -0.01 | 25.6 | 25.2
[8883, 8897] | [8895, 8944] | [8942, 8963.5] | -0.01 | 25.5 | 25.2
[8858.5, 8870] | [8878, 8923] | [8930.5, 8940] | -0.02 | 24.7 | 25.7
